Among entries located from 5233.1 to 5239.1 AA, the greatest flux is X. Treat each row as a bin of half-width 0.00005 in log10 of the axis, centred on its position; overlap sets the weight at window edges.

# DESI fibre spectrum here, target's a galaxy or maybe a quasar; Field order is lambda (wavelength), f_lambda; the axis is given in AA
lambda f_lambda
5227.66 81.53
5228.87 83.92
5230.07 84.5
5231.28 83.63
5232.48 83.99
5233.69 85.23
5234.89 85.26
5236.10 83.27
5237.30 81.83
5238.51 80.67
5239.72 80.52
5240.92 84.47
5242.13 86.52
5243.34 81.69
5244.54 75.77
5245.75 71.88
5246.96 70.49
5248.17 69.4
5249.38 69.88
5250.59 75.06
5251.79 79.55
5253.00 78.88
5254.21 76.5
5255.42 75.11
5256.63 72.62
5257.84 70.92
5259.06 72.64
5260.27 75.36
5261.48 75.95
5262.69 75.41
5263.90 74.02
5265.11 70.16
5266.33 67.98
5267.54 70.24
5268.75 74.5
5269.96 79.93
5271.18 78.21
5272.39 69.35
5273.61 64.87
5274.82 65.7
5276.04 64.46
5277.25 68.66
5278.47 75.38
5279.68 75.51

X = 85.26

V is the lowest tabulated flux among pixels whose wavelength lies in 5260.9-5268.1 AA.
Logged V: 67.98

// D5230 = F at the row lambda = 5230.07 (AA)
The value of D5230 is 84.5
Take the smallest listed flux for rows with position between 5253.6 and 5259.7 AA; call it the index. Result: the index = 70.92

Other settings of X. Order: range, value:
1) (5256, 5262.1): 75.95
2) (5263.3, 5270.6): 79.93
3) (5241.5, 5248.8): 86.52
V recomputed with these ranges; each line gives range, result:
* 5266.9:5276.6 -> 64.46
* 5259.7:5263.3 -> 75.36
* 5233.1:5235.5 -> 85.23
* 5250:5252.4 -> 75.06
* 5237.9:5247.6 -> 70.49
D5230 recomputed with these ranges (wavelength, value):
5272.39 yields 69.35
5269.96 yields 79.93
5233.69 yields 85.23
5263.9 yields 74.02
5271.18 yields 78.21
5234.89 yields 85.26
